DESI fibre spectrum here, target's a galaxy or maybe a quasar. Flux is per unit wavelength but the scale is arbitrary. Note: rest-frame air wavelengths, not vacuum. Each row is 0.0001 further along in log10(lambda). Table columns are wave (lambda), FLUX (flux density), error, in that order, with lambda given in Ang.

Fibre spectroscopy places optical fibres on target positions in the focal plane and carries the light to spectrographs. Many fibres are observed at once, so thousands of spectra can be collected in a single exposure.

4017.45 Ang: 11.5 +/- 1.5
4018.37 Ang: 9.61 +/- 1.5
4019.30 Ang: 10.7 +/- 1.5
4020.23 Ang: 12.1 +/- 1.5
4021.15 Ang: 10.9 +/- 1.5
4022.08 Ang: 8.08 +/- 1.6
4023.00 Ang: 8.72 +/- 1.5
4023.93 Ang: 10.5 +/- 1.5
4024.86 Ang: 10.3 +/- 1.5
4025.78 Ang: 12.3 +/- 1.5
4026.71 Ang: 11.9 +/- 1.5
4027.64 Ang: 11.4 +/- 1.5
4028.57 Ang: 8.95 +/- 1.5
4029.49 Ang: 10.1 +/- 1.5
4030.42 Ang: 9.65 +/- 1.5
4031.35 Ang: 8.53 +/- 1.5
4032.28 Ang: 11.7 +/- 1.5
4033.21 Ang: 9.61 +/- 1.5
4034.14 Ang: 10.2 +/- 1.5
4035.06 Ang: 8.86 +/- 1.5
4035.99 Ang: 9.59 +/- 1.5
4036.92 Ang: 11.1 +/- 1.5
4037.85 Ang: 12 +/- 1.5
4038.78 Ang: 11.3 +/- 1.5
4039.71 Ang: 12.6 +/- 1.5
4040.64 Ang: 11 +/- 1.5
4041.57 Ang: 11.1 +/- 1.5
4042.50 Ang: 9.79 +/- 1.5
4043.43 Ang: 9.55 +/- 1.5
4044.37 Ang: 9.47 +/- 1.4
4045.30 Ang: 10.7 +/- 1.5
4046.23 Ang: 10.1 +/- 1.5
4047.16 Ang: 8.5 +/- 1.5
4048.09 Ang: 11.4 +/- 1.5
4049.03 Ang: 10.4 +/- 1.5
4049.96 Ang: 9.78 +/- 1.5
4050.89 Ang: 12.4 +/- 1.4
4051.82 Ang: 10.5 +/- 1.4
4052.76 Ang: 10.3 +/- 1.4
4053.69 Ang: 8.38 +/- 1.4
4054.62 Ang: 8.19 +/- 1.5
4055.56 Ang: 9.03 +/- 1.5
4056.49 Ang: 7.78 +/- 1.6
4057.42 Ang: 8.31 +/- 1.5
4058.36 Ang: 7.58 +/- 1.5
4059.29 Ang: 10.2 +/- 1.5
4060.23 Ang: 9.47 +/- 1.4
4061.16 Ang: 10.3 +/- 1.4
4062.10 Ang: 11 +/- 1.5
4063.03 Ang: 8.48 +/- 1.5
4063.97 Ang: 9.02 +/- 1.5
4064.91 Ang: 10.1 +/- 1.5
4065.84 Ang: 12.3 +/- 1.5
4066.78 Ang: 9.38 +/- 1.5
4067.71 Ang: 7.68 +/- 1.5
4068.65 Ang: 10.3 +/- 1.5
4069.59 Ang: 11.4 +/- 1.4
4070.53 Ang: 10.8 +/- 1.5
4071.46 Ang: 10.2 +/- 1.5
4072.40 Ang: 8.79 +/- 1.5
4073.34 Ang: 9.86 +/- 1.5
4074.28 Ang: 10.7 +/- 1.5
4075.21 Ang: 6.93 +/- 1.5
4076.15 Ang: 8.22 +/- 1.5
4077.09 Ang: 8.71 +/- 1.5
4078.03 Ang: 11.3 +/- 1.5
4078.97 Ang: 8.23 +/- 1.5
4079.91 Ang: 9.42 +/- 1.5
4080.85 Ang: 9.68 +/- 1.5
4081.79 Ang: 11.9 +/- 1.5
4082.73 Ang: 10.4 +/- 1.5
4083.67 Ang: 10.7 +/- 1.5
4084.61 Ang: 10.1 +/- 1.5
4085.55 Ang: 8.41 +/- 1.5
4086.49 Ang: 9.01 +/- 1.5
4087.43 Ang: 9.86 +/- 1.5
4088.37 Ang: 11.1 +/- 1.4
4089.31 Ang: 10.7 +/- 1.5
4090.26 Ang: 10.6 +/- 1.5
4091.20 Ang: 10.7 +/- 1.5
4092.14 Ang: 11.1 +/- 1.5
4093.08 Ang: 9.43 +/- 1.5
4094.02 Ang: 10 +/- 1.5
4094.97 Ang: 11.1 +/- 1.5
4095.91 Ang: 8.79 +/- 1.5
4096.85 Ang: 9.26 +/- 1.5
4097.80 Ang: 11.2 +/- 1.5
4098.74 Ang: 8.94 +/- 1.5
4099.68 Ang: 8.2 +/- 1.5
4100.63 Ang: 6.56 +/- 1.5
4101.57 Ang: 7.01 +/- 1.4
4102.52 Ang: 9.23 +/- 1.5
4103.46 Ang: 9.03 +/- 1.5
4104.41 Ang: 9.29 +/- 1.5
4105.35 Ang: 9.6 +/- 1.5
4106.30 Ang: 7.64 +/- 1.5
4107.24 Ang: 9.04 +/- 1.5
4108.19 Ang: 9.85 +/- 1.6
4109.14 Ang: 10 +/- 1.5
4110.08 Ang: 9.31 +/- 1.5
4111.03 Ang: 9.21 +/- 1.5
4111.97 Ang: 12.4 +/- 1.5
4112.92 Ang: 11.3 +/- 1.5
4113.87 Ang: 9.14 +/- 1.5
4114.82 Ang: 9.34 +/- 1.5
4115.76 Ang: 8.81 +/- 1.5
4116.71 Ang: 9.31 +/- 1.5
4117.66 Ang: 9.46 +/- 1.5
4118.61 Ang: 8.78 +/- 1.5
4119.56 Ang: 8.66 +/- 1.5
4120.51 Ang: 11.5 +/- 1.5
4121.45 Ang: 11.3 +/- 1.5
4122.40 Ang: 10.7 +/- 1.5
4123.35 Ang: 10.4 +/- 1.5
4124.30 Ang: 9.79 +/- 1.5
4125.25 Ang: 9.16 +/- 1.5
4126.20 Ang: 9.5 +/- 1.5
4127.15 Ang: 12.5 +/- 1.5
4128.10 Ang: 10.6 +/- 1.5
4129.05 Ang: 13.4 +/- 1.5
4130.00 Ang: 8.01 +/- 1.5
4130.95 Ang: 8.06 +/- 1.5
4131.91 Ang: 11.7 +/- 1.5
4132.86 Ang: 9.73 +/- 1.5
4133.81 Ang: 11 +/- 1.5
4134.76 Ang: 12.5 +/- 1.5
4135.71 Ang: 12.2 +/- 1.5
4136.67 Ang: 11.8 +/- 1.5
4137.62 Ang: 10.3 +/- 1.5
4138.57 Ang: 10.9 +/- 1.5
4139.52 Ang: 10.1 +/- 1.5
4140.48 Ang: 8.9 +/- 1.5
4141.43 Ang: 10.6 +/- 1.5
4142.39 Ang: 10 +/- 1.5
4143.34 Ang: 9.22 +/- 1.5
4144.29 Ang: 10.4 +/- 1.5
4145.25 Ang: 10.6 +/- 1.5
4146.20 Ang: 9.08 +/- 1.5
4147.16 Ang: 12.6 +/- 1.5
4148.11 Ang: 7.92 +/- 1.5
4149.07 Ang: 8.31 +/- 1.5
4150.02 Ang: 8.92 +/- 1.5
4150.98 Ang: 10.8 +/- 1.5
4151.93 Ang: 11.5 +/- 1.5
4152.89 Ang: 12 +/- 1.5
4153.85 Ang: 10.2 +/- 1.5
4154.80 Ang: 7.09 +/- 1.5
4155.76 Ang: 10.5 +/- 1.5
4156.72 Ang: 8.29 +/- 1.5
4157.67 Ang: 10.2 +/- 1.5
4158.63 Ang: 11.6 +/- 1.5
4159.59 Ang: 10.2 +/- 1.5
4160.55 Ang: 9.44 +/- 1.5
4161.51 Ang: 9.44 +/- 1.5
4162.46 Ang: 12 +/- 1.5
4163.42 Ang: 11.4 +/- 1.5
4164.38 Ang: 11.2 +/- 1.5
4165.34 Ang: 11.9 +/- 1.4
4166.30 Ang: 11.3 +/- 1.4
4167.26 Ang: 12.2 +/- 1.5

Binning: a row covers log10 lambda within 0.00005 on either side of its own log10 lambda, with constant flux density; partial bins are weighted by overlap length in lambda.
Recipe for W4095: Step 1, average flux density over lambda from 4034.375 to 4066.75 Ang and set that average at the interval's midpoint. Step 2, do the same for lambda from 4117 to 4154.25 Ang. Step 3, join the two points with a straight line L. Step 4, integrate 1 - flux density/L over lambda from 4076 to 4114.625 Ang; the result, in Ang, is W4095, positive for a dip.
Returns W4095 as 2.0 Ang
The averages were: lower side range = 10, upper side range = 10.3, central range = 9.66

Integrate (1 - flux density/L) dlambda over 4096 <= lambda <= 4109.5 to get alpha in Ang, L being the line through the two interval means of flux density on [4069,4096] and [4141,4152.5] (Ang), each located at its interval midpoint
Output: 1.4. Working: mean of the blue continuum 9.95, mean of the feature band 8.9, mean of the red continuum 10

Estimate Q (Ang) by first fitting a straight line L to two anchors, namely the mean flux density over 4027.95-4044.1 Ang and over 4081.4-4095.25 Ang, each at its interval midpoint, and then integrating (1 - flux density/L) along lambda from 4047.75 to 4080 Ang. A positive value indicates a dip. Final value 2.2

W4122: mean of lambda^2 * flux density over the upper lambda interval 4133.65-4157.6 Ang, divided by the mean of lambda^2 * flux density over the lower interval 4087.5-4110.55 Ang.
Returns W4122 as 1.10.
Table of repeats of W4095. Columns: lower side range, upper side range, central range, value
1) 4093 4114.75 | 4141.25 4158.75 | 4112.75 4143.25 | -1.9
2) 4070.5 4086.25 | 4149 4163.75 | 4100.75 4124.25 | 0.7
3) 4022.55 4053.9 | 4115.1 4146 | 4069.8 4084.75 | 0.8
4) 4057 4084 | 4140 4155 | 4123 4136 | -0.9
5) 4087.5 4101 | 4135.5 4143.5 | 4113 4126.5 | 0.6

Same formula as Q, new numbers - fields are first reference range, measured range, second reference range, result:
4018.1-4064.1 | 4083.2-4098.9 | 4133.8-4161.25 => 0.1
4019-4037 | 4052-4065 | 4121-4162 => 1.4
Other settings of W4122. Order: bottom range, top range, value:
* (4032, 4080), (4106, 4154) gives 1.07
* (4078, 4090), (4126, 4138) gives 1.11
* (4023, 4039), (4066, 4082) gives 0.95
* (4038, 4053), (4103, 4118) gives 0.93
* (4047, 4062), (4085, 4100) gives 1.05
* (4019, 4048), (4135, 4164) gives 1.04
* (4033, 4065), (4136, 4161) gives 1.06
